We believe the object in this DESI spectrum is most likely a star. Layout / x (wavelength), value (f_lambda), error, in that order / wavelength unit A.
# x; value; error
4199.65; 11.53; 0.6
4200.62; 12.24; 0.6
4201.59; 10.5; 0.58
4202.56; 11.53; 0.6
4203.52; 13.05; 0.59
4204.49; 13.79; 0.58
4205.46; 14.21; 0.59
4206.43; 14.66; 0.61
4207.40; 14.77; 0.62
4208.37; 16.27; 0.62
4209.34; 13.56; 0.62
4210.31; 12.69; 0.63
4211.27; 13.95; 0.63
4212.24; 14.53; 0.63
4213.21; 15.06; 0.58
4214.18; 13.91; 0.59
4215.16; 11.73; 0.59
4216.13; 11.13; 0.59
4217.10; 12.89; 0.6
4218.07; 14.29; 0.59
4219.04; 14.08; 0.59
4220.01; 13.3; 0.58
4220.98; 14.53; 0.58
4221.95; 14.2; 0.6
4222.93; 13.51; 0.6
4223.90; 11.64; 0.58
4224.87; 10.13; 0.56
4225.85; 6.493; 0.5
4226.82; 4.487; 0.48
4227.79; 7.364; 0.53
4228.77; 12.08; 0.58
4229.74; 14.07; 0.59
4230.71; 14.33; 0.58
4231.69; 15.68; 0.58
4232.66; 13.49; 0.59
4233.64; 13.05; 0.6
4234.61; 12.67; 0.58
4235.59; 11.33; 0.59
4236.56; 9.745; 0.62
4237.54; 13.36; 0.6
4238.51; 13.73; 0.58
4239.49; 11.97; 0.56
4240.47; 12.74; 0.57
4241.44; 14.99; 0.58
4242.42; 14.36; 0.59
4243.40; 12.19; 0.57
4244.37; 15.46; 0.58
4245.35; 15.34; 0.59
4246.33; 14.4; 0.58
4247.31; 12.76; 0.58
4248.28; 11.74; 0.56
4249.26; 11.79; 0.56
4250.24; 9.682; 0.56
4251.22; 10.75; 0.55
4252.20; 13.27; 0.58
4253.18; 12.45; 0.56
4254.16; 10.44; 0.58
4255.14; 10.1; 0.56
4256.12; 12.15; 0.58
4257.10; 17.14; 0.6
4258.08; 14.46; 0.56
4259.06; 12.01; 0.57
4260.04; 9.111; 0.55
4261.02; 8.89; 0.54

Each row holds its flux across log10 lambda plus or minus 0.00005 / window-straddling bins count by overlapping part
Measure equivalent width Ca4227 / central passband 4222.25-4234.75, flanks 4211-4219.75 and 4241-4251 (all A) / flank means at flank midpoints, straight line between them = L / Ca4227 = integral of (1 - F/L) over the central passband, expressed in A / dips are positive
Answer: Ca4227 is 1.8 A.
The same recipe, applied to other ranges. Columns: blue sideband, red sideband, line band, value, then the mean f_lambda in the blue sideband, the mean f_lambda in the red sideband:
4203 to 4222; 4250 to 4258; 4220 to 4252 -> 1.34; 13.8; 12.2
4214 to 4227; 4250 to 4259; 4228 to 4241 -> -0.75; 12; 12.3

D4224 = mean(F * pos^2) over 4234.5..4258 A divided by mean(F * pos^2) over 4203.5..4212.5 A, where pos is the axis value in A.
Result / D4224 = 0.9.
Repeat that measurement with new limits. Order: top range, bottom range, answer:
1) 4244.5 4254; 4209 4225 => 0.95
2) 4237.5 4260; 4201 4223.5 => 0.96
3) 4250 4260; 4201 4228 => 0.98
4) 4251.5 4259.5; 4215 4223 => 0.97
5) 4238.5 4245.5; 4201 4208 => 1.06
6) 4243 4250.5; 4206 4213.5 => 0.92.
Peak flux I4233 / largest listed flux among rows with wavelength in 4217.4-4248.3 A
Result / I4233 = 15.68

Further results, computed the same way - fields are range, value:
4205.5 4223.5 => 16.27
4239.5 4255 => 15.46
